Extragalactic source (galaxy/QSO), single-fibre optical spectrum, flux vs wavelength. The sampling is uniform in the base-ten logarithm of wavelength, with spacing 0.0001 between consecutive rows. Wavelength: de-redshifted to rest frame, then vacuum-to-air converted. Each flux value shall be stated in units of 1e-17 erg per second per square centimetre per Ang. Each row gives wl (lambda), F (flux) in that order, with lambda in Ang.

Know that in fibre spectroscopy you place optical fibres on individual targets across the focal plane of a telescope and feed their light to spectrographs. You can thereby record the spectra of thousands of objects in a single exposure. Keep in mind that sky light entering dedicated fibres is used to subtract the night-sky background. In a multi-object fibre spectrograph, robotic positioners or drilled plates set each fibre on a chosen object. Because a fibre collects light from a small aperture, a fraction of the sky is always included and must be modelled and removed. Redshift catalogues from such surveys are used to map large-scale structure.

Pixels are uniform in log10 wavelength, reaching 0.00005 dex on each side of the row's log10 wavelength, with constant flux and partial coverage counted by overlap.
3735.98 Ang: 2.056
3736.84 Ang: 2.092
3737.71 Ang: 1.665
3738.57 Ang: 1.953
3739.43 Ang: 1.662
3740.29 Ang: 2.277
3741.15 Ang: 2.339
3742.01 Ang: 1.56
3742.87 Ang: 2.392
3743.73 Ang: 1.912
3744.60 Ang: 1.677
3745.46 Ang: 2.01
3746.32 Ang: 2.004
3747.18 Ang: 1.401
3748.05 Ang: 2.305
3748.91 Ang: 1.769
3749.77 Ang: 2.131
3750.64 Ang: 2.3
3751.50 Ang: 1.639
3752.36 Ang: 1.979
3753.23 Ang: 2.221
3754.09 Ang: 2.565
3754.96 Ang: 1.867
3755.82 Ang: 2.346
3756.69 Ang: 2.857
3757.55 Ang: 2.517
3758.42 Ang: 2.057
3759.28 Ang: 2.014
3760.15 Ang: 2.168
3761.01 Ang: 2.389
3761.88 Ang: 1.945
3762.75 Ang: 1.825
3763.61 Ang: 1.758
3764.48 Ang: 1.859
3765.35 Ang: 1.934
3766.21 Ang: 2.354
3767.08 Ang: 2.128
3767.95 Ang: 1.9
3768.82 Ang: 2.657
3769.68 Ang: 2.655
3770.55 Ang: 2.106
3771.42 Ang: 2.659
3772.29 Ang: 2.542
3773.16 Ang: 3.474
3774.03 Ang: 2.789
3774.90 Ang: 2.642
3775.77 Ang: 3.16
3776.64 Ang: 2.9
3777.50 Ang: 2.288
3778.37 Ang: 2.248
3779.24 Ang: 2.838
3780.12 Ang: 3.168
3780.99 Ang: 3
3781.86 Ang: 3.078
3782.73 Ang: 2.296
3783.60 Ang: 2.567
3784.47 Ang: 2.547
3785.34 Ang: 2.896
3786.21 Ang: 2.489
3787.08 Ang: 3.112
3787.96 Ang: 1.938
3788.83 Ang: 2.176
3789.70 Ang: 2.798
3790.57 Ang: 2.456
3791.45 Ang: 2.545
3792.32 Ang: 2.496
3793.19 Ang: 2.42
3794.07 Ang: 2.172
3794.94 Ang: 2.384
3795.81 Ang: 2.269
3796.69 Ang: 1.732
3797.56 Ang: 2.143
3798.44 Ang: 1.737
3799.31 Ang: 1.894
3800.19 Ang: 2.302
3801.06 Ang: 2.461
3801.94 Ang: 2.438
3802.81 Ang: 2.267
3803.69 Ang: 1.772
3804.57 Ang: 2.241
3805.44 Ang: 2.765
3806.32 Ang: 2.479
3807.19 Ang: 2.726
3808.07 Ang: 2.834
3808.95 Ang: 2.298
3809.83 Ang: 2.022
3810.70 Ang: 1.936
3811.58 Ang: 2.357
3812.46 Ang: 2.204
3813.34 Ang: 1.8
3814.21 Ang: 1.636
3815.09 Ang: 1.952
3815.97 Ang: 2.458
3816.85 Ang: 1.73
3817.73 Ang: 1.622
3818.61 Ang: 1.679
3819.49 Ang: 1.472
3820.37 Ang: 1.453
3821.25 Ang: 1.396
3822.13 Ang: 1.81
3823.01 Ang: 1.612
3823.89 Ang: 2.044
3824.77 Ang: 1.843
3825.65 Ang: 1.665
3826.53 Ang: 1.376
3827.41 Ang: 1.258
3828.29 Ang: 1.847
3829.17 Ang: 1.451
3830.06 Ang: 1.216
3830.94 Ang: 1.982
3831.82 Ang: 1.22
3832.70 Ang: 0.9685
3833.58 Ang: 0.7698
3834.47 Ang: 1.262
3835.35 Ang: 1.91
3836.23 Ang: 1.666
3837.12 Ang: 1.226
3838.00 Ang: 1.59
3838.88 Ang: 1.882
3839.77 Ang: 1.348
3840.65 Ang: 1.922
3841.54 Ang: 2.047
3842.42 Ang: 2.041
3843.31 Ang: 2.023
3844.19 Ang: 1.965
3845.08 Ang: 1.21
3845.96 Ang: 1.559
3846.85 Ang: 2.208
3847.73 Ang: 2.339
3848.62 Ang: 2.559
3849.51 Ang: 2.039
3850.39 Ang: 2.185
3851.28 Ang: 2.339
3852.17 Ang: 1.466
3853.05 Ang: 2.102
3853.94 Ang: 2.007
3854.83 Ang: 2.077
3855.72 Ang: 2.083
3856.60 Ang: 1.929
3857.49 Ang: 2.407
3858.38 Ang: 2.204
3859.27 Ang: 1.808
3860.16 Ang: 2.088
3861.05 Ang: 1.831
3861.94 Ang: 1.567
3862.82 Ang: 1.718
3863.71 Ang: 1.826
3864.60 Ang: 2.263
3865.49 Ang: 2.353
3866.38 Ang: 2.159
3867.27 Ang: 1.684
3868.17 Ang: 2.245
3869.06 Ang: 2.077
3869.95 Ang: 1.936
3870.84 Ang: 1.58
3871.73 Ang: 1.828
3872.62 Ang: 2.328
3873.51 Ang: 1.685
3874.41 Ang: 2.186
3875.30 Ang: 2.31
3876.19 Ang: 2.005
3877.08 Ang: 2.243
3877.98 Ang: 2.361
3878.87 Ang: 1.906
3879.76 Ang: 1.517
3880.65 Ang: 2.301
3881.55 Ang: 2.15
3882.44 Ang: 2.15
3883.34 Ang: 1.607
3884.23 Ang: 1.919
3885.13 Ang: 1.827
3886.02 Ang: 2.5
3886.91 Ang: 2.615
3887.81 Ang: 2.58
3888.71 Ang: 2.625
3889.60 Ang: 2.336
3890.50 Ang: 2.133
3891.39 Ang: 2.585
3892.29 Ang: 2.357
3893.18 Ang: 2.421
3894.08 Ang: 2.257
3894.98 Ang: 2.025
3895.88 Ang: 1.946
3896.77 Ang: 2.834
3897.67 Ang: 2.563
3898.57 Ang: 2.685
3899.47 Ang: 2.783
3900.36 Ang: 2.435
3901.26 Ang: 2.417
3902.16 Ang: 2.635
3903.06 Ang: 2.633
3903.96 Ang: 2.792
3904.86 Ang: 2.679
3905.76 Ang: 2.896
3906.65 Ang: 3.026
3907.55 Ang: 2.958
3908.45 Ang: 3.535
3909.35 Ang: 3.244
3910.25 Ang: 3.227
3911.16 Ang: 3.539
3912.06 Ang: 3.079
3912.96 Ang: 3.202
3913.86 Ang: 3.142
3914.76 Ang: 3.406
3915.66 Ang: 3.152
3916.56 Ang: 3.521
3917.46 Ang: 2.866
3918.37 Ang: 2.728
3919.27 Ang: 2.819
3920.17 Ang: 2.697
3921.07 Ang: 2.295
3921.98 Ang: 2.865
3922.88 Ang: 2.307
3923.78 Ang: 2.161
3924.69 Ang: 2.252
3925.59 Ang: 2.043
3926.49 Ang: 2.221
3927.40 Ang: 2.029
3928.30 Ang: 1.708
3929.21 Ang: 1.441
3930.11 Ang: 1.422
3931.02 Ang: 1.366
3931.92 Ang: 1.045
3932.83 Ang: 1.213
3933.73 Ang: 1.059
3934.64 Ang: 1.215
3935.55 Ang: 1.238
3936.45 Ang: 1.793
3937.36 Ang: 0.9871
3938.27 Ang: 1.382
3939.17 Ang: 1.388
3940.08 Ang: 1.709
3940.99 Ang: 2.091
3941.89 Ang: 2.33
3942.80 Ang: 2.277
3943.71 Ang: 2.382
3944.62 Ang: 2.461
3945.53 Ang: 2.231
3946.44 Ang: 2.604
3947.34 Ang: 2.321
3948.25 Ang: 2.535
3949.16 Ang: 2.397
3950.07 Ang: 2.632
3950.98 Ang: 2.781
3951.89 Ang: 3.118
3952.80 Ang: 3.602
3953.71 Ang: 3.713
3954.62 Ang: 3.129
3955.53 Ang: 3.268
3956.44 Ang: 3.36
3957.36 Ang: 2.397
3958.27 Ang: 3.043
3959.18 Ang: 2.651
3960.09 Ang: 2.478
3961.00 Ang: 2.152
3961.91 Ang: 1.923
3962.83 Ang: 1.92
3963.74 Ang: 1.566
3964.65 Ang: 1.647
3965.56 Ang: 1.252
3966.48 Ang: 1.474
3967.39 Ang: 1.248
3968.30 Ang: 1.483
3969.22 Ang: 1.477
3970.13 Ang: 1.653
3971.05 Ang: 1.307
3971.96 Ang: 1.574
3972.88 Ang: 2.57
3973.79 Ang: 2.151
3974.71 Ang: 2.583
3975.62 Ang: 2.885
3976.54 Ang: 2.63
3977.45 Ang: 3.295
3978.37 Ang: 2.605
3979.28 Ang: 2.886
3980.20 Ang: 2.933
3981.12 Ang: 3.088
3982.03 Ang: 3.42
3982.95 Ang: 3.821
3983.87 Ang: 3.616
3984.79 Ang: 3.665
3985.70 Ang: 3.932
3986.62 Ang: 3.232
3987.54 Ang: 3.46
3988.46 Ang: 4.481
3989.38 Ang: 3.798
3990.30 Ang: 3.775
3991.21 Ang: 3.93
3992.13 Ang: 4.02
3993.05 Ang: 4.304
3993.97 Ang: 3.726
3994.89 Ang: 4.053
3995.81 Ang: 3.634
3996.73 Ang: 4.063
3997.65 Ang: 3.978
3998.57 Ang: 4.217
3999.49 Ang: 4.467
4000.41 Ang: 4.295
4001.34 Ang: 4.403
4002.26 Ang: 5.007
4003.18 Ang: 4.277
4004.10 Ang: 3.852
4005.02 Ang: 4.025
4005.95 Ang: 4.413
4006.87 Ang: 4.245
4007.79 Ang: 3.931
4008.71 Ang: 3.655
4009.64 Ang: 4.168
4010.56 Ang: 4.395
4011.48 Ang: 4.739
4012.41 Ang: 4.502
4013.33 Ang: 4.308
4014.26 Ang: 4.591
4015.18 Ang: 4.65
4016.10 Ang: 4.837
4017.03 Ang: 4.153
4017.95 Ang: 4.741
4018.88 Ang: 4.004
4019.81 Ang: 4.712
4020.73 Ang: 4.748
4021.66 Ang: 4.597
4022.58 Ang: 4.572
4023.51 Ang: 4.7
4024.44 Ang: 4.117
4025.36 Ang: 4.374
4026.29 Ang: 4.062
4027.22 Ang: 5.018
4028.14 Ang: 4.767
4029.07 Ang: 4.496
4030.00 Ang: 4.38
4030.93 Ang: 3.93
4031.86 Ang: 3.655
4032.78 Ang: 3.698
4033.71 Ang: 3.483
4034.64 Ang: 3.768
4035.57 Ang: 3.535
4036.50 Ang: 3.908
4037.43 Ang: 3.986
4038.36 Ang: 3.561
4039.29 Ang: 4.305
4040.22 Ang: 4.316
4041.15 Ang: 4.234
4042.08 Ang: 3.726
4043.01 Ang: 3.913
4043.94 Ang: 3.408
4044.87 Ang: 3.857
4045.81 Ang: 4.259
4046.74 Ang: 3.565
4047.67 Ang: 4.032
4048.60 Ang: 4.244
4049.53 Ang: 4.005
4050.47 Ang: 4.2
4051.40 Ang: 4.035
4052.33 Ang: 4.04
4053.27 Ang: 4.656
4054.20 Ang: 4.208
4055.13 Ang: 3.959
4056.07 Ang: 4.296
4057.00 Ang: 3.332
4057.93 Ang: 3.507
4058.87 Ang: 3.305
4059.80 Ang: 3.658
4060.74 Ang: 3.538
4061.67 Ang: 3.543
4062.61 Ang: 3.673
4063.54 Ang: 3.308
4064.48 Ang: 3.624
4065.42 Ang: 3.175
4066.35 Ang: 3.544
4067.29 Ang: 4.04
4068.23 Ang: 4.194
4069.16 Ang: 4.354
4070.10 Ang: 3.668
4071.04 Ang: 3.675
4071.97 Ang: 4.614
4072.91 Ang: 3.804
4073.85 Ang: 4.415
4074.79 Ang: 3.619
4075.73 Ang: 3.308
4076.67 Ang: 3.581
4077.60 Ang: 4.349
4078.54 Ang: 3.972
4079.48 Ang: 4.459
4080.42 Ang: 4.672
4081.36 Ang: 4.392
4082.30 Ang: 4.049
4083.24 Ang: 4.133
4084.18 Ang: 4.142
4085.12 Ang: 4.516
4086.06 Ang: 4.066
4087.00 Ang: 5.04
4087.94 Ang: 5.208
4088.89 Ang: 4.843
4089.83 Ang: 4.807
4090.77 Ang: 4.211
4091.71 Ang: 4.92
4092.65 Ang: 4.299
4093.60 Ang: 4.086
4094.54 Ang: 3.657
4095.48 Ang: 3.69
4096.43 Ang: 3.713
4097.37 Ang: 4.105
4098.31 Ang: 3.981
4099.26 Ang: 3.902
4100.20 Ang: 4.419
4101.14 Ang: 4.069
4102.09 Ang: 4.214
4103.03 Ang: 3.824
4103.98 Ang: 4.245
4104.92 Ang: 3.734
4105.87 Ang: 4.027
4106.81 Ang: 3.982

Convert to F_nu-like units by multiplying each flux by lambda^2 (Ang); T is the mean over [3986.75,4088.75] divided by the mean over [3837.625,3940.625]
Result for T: 2.01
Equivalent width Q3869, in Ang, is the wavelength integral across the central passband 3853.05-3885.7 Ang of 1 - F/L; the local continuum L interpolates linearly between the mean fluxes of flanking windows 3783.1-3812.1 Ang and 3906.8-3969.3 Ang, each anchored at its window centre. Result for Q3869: 4.6 Ang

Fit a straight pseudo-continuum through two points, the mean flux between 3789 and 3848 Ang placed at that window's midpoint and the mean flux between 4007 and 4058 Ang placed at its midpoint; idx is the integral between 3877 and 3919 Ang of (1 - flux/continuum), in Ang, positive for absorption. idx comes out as 2.4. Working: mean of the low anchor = 1.92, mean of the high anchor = 4.17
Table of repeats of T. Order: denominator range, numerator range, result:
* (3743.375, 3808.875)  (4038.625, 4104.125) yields 2.01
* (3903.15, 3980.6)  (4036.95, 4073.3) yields 1.74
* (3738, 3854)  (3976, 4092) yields 2.17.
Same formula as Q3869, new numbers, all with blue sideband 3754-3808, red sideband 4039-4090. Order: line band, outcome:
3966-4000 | 4.28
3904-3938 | 8.54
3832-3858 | 8.90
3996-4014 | -2.80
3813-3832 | 7.03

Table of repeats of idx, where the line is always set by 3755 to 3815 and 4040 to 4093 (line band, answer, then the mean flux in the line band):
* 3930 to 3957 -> 9.3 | 2.18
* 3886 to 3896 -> 2.1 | 2.37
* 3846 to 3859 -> 3.1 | 2.12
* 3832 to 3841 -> 4.2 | 1.44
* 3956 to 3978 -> 8.5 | 2.11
